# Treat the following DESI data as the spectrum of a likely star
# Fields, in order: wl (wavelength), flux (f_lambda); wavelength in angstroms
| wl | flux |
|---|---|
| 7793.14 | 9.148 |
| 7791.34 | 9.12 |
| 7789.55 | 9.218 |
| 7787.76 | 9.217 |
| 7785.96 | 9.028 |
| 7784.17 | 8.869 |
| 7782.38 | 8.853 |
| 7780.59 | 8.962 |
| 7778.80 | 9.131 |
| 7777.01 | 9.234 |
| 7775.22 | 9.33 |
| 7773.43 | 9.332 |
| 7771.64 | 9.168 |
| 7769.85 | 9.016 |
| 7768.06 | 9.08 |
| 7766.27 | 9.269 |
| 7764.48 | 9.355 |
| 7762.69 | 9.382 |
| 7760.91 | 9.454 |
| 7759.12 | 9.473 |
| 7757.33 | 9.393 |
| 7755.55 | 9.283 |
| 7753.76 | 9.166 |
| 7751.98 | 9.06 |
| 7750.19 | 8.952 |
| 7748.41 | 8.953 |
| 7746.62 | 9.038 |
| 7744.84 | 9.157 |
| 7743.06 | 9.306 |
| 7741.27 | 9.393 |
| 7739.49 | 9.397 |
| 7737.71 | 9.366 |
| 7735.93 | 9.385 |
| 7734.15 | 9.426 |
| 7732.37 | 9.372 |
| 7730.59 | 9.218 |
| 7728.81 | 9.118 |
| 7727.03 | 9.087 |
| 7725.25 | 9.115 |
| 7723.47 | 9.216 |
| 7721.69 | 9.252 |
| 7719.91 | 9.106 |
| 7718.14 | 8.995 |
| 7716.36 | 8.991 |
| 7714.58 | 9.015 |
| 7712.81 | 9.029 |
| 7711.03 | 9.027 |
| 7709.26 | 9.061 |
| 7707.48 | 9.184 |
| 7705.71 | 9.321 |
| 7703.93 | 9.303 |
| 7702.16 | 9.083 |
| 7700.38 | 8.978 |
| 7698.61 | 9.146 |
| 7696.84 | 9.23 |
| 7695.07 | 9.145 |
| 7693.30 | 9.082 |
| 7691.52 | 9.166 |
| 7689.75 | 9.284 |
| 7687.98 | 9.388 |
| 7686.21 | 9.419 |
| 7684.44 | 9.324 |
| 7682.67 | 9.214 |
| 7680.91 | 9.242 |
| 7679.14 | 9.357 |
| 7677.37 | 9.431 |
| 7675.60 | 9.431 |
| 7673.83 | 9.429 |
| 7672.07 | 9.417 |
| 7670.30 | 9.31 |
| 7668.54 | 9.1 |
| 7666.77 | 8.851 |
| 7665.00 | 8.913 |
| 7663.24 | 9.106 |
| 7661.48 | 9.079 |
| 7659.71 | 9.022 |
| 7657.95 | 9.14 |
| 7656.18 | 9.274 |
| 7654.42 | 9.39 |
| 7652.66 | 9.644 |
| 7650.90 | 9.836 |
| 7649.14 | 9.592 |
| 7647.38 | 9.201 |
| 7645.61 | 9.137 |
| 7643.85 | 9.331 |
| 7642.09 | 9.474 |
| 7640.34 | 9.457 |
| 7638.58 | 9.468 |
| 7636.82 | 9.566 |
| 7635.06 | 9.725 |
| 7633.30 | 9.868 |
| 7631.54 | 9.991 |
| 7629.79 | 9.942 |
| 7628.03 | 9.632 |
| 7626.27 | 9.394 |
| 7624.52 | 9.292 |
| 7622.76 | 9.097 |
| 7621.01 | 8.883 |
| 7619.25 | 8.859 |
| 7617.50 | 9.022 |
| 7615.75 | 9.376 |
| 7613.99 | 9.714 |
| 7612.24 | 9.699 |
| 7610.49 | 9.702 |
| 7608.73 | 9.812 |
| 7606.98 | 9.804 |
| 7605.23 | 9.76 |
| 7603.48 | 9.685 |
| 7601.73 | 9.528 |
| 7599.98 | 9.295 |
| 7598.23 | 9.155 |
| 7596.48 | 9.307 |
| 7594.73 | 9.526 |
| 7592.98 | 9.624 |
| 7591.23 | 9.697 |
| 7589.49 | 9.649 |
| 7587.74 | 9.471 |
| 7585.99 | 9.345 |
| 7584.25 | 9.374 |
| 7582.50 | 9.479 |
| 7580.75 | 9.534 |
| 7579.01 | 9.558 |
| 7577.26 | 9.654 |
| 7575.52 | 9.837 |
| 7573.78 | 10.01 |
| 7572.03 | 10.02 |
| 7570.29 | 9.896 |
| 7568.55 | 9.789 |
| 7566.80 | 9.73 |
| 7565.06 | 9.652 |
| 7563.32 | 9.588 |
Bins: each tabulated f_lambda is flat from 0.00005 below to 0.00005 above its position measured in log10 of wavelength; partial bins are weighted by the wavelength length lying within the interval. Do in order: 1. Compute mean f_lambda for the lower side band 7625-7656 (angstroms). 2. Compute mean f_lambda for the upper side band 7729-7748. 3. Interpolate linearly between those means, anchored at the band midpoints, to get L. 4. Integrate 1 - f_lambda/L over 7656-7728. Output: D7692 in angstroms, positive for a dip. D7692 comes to 1.8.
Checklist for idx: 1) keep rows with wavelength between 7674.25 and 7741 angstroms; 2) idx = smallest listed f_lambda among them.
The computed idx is 8.978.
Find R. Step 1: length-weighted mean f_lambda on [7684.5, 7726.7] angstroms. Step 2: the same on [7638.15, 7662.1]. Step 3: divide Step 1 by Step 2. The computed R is 0.98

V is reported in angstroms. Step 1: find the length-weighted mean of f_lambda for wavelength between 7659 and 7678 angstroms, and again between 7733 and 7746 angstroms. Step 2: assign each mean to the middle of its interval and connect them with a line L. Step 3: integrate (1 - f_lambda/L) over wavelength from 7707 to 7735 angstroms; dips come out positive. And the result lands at 0.50 angstroms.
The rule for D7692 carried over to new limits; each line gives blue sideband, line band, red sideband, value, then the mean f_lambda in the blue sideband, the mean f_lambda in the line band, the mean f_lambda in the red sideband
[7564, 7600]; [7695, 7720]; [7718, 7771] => 0.6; 9.61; 9.11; 9.23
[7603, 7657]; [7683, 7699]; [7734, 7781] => 0.2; 9.5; 9.24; 9.24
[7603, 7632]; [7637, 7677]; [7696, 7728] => 0.1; 9.5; 9.31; 9.12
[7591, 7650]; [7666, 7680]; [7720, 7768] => 0.1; 9.49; 9.29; 9.25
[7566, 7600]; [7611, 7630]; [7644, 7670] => 0.2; 9.6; 9.34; 9.24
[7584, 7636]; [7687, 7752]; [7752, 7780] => 1.1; 9.51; 9.17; 9.26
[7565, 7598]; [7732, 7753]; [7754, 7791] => 0.1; 9.63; 9.23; 9.2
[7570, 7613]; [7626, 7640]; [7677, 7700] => -0.4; 9.61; 9.7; 9.26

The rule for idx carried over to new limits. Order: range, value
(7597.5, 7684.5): 8.851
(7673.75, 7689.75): 9.214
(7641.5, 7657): 9.137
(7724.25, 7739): 9.087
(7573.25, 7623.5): 8.859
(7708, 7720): 8.991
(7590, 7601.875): 9.155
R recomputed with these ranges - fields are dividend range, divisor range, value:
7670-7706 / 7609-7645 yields 0.98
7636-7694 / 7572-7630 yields 0.98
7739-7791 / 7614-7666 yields 0.98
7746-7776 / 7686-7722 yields 1.01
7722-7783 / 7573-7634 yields 0.97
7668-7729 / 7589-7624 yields 0.97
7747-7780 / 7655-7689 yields 1.00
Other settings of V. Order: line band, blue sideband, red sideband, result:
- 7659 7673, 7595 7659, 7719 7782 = 0.4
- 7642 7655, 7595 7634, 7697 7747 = -0.1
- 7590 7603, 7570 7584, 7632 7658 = 0.3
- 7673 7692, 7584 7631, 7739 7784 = 0.0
